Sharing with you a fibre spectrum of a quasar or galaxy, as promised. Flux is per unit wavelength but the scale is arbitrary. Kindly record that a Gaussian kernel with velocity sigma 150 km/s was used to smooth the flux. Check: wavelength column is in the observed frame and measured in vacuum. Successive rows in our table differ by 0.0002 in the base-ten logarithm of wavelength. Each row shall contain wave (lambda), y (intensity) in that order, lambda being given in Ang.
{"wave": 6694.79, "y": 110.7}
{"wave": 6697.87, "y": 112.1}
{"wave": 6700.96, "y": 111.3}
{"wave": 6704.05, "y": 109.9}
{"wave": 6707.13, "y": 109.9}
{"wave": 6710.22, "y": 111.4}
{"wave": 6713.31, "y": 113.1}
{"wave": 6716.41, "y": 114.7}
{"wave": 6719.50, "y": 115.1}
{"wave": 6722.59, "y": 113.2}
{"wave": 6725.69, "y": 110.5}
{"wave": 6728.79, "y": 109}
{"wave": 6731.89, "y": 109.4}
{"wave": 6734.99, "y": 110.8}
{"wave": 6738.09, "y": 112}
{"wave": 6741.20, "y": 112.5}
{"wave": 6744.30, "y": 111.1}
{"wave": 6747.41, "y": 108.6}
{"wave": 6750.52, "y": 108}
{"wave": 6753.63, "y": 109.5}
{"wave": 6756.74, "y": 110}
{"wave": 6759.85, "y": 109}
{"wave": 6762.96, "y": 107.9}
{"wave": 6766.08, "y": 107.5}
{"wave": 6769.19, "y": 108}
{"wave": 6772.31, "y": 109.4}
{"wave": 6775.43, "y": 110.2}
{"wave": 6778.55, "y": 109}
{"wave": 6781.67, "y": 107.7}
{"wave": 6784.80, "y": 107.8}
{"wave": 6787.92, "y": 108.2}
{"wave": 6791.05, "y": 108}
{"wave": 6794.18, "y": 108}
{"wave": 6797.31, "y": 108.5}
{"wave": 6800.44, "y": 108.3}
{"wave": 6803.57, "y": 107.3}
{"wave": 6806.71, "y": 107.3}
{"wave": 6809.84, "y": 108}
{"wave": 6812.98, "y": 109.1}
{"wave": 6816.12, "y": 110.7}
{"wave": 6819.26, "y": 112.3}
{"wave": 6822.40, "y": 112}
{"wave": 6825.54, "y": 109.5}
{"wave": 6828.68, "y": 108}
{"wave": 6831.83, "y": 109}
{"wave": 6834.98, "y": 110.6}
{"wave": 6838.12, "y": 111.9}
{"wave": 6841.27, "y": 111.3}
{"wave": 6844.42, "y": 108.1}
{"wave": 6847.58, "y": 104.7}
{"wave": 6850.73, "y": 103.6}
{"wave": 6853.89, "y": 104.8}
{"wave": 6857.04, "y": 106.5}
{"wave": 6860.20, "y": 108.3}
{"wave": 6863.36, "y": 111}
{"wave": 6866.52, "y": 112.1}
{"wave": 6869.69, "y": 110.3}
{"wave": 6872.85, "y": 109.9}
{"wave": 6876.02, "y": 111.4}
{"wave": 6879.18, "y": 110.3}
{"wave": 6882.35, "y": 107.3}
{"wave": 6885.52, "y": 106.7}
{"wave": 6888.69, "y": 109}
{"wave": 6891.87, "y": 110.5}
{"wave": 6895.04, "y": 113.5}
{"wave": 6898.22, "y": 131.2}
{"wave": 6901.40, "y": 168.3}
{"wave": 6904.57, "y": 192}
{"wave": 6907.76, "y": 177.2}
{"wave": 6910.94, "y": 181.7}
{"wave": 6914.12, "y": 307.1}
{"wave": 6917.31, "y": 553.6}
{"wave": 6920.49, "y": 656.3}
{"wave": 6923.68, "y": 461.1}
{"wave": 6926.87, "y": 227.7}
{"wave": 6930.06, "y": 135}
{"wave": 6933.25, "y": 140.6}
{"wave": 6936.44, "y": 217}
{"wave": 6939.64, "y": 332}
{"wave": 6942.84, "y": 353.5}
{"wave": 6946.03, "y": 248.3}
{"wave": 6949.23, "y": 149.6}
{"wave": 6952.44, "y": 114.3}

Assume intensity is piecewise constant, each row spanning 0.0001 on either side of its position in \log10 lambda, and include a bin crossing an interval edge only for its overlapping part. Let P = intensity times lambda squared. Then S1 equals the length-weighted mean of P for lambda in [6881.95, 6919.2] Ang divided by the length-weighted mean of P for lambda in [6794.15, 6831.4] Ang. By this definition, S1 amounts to 1.83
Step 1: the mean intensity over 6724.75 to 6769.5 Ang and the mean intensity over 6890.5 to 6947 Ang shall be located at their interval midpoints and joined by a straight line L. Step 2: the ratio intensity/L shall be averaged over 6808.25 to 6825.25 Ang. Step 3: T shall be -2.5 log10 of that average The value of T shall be 0.479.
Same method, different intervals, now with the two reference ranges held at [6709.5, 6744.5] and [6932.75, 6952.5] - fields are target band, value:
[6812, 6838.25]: 0.456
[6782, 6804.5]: 0.354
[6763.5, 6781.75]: 0.259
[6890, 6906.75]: 0.414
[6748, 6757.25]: 0.162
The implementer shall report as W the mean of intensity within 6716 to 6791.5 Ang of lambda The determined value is 110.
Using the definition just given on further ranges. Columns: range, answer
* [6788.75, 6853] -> 109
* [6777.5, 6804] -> 108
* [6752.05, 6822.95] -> 109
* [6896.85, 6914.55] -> 186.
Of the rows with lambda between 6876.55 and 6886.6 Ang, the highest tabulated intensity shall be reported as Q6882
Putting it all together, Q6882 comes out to 110.3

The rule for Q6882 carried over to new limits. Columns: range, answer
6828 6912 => 192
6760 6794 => 110.2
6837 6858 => 111.9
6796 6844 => 112.3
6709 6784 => 115.1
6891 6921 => 656.3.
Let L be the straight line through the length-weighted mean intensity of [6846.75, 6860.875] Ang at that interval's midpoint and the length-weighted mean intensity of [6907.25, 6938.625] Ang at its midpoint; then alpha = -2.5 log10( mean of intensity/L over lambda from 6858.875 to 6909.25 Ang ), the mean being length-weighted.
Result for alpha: 0.47 mag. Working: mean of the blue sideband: 105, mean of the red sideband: 311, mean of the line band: 124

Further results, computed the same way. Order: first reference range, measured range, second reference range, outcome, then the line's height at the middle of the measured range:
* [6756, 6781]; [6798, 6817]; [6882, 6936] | 0.298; 143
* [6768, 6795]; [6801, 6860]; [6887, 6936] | 0.402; 159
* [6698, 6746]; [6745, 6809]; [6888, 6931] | 0.372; 154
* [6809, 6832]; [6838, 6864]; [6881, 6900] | 0.040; 112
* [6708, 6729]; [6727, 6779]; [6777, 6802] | 0.009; 110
